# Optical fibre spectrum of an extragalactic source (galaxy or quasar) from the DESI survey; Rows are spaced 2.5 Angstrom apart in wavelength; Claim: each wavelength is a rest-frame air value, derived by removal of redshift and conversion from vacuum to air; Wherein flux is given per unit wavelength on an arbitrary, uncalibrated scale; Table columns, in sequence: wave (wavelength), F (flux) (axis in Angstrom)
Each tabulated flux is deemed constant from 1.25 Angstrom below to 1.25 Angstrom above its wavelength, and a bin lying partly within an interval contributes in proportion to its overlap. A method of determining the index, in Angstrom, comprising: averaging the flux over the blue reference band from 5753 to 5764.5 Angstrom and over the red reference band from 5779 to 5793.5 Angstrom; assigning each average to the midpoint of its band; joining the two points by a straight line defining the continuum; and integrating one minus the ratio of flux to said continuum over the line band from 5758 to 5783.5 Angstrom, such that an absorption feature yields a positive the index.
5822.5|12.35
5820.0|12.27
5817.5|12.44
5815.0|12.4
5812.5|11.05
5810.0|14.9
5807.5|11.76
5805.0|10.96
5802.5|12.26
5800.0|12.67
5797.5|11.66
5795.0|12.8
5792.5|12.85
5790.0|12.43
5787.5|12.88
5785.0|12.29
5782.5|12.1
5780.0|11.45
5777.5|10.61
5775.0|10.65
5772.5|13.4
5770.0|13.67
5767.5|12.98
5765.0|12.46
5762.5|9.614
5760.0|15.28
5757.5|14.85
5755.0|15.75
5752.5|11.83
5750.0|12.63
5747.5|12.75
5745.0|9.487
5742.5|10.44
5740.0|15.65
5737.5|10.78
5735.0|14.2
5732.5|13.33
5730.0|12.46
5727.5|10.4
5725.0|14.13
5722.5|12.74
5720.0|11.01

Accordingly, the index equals 1.53 Angstrom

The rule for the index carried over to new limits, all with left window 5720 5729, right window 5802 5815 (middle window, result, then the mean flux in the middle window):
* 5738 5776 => -1.6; 12.7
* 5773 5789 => 0.6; 11.8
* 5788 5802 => -0.3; 12.5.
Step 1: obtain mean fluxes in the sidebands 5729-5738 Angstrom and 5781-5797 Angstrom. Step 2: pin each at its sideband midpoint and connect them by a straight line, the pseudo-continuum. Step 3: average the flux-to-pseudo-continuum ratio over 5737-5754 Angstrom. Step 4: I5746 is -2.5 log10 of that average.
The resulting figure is 0.06 mag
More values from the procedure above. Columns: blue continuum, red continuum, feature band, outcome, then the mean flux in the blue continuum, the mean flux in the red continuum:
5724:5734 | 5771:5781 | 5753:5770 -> -0.13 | 12.6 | 11.6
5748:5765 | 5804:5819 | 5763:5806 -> 0.05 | 13.2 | 12.3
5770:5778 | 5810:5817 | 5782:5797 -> -0.04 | 12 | 12.4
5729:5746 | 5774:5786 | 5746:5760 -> -0.14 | 12.4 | 11.4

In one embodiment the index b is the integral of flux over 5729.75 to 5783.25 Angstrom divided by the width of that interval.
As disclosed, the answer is 12.6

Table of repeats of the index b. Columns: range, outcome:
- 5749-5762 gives 13.8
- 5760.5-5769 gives 12.1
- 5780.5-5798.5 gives 12.4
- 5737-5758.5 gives 12.7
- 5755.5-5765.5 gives 13.3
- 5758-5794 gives 12.4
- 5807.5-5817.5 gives 12.6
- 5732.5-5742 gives 13.3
